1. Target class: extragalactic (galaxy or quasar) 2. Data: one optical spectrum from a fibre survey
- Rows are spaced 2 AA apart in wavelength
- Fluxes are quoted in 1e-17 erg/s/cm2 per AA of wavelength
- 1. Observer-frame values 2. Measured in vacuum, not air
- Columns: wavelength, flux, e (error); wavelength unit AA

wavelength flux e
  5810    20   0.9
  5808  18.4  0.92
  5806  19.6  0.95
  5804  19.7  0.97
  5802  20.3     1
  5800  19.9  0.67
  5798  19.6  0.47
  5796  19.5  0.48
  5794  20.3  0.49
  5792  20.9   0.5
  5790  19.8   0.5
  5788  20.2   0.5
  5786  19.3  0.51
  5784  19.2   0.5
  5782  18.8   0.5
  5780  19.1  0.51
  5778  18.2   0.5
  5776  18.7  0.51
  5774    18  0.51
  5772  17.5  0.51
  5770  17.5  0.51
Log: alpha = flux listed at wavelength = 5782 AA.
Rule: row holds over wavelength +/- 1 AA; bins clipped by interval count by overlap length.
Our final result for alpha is 18.8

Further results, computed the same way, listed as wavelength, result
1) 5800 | 19.9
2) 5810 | 20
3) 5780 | 19.1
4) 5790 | 19.8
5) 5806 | 19.6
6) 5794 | 20.3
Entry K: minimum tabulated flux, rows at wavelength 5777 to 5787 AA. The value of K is 18.2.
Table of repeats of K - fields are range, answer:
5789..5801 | 19.5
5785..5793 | 19.3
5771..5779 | 17.5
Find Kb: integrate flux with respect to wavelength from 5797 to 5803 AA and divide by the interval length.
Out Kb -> 19.9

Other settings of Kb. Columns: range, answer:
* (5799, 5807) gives 19.9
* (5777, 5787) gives 18.9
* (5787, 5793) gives 20.3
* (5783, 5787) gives 19.2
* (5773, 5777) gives 18.4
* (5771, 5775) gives 17.8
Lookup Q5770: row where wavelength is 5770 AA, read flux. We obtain 17.5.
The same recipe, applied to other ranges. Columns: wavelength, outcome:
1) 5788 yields 20.2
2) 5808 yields 18.4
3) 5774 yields 18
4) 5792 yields 20.9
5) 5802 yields 20.3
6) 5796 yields 19.5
